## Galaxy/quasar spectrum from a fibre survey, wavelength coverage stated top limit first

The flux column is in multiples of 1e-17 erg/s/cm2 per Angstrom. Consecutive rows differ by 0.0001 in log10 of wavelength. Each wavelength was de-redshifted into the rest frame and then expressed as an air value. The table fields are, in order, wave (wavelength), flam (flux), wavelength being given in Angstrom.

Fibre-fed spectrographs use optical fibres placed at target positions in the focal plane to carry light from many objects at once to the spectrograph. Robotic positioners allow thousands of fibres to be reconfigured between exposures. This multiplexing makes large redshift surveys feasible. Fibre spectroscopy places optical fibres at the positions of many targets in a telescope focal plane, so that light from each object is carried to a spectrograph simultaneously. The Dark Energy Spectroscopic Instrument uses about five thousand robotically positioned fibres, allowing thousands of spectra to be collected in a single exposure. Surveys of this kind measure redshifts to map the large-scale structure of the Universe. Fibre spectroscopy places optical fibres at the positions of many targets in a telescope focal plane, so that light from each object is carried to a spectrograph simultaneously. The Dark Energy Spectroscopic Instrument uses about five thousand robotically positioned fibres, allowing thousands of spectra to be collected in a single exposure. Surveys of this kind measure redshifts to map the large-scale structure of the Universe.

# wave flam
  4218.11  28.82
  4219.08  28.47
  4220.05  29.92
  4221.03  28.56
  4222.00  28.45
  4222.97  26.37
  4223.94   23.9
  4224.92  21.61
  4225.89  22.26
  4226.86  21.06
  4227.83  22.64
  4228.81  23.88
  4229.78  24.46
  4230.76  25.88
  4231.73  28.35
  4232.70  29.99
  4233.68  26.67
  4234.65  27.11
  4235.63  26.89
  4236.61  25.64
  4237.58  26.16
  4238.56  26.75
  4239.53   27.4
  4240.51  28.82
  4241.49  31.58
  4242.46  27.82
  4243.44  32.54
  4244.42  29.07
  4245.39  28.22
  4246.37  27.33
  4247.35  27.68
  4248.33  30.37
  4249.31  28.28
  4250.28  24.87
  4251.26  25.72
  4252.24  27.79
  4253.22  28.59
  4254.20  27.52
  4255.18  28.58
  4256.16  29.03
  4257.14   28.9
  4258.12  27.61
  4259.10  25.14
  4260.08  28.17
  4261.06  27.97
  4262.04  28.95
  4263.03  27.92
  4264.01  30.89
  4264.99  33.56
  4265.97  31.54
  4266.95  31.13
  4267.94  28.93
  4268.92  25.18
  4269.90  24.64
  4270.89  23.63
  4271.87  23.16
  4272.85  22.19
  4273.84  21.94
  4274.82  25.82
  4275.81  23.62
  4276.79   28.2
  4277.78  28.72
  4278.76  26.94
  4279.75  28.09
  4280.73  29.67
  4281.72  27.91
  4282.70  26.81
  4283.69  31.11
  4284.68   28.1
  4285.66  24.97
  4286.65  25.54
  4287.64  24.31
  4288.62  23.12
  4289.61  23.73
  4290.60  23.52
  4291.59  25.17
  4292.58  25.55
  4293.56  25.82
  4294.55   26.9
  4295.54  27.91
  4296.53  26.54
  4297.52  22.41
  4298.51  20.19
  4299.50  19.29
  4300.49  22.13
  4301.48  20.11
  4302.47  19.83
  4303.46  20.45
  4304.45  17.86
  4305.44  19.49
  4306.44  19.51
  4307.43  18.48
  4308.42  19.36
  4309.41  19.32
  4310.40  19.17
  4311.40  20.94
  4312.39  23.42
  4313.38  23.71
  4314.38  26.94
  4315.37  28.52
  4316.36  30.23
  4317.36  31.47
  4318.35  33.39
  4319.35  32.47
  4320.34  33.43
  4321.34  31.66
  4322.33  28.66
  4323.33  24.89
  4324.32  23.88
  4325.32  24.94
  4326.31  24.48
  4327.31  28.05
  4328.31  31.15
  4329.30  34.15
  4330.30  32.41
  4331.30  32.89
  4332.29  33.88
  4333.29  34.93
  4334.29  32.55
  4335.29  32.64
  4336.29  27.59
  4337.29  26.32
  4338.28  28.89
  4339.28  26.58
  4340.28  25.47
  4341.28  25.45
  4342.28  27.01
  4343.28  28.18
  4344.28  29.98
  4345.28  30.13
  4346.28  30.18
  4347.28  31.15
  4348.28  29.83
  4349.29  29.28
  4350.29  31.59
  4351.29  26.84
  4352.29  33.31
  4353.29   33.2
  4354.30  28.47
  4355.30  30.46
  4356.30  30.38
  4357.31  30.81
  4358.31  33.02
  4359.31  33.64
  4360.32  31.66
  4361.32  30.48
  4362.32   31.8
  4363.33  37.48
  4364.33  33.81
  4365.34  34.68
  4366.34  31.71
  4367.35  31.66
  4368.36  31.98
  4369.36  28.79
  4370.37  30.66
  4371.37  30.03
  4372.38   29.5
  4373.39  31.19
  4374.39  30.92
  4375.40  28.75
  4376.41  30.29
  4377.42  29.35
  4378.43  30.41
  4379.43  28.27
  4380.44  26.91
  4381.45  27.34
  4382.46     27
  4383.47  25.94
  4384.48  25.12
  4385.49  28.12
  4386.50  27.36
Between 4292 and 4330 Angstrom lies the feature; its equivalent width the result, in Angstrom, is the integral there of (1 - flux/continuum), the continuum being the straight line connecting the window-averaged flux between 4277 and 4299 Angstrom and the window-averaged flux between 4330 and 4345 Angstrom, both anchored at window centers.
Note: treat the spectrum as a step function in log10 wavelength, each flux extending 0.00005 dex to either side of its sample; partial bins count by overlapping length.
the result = 3.9 Angstrom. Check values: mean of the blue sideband 26.1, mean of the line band 25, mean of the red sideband 29.6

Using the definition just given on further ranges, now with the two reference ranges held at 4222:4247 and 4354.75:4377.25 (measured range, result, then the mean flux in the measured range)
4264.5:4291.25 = 1.6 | 26.5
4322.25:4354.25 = 1.1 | 29.4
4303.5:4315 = 3.3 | 20.8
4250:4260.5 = -0.1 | 27.5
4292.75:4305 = 2.7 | 22.5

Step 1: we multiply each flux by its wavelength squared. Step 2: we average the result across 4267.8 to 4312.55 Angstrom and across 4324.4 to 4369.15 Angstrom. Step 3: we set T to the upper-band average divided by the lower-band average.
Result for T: 1.31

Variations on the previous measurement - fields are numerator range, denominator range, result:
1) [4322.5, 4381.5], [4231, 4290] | 1.15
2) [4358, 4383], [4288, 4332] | 1.26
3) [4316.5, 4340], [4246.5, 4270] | 1.09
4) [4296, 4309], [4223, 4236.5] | 0.84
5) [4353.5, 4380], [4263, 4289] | 1.21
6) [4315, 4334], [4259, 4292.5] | 1.16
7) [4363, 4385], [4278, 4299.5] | 1.21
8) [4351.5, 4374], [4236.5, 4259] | 1.19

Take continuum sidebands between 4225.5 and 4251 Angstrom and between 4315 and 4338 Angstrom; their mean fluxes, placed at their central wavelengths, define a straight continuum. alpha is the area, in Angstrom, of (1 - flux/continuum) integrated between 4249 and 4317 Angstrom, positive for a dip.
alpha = 7.56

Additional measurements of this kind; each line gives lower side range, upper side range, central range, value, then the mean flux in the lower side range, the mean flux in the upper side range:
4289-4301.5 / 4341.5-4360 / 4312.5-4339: -2.1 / 23.9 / 30.3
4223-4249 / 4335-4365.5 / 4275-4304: 3.4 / 26.7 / 30.3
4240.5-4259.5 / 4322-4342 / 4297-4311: 4.3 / 28.3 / 29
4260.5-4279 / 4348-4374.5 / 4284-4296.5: 1.1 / 27.1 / 31.4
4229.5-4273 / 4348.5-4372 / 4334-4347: 1.0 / 27.8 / 31.5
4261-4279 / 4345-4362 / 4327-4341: -0.2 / 27.1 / 30.9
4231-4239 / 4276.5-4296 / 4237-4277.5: -1.1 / 27.2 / 26.6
